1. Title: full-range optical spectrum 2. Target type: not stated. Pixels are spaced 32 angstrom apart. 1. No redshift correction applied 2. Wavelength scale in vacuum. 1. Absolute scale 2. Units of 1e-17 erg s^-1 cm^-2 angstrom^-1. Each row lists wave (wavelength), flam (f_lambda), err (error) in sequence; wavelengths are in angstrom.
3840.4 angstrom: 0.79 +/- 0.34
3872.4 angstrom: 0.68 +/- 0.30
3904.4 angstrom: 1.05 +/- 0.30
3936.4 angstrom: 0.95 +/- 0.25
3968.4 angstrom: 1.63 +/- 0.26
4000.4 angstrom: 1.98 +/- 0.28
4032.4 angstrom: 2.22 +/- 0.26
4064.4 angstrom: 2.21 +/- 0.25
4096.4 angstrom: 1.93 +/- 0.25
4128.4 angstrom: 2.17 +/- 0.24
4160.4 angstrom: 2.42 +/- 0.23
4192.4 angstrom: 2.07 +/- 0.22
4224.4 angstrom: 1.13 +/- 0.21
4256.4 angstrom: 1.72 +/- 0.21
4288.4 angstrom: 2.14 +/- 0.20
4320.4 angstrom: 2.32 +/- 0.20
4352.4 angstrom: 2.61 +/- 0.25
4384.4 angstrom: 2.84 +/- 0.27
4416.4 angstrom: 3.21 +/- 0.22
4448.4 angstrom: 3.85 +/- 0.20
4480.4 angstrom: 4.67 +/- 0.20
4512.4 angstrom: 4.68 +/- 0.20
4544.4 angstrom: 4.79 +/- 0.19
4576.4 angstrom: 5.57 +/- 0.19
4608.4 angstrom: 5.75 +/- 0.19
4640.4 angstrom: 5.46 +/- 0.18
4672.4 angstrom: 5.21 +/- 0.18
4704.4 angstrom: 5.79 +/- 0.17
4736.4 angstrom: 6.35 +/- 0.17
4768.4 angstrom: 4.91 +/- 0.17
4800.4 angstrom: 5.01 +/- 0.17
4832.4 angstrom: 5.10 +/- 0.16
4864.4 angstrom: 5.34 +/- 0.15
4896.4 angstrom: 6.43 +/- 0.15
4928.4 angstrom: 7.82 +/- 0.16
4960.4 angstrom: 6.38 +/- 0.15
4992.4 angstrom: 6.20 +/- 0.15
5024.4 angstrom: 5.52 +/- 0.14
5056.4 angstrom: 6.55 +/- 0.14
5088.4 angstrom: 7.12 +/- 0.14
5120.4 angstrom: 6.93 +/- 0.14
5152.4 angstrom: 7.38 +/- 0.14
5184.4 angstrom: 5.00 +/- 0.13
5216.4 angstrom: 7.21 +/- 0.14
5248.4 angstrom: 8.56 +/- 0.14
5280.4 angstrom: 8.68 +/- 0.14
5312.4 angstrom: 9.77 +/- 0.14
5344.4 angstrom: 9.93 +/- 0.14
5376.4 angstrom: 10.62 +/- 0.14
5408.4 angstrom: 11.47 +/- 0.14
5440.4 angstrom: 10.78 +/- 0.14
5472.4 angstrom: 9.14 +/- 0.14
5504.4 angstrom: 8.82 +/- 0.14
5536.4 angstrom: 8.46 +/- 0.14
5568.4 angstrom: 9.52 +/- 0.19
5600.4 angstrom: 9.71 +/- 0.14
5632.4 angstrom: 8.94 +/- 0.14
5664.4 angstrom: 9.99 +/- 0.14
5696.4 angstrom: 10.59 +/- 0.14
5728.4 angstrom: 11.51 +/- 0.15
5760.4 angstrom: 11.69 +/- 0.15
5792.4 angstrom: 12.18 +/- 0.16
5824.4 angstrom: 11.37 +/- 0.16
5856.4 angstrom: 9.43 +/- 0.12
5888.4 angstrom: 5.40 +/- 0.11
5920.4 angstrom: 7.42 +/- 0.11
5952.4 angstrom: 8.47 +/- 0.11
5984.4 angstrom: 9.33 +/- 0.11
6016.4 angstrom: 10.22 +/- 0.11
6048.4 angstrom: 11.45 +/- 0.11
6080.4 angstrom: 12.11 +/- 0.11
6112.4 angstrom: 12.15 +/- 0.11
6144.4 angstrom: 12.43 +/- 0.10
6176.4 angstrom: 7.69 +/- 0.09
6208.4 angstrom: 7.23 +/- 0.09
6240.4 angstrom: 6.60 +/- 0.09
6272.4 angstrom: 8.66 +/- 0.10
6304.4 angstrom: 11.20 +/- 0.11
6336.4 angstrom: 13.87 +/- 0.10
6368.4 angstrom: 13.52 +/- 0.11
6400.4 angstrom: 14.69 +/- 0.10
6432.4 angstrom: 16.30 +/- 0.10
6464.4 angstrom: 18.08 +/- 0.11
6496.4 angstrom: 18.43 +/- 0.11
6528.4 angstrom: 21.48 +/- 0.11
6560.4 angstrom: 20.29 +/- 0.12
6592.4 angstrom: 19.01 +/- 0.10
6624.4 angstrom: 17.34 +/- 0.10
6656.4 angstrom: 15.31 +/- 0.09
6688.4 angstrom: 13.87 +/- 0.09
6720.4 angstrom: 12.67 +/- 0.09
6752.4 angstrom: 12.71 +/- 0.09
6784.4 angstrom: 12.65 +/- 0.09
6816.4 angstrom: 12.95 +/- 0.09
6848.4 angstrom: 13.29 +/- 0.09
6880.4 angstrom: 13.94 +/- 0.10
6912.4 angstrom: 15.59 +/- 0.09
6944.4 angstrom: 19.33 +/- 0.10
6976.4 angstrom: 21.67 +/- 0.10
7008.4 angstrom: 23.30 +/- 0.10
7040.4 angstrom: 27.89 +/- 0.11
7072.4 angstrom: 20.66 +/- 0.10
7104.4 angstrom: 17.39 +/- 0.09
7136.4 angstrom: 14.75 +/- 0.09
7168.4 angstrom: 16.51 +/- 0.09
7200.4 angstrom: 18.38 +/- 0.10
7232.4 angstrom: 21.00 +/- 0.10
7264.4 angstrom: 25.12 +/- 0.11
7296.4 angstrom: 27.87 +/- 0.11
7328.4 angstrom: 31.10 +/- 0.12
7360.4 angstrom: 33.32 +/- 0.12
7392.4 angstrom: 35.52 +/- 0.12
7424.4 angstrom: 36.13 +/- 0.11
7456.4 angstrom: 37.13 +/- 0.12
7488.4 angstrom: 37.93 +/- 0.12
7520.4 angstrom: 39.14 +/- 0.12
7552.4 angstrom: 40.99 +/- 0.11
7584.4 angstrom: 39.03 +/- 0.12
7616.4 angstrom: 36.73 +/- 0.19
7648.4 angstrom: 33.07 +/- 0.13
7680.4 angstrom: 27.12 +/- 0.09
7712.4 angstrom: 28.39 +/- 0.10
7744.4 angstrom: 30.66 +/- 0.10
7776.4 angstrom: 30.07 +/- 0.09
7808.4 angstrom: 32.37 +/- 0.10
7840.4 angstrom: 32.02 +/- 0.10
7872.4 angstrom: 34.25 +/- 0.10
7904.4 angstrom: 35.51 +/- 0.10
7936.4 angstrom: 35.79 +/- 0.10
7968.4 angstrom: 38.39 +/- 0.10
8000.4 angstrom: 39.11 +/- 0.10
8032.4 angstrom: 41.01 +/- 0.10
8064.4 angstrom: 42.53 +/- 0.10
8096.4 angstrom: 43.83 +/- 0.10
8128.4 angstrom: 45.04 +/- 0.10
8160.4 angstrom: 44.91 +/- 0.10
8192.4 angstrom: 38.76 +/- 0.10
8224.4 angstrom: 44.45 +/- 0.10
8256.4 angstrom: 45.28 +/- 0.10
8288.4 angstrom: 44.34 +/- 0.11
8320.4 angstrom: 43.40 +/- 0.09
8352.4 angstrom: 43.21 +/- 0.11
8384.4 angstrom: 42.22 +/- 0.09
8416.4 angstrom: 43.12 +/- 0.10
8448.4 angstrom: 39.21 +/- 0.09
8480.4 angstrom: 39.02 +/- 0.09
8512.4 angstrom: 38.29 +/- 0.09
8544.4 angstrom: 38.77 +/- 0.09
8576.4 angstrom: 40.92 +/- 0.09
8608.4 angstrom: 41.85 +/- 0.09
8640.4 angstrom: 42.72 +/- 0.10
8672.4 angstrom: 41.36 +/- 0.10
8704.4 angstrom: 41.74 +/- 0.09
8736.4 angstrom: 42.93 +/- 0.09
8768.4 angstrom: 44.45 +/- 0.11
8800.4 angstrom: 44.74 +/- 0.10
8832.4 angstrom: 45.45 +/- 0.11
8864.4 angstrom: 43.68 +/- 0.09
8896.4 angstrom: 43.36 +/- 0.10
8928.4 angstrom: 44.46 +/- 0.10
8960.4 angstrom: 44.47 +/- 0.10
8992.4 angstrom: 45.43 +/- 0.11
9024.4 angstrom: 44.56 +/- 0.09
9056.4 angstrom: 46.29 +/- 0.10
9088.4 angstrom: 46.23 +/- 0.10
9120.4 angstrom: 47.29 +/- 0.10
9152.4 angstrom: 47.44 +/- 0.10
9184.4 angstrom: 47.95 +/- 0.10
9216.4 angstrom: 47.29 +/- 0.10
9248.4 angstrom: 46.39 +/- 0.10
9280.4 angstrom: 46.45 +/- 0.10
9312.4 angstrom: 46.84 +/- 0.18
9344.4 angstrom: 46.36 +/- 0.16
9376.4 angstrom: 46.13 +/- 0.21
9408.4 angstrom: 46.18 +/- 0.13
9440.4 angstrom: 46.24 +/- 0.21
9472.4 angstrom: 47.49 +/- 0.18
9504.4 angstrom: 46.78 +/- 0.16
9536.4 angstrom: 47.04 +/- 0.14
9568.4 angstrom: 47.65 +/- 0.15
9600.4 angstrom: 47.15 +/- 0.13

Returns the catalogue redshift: 0.00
